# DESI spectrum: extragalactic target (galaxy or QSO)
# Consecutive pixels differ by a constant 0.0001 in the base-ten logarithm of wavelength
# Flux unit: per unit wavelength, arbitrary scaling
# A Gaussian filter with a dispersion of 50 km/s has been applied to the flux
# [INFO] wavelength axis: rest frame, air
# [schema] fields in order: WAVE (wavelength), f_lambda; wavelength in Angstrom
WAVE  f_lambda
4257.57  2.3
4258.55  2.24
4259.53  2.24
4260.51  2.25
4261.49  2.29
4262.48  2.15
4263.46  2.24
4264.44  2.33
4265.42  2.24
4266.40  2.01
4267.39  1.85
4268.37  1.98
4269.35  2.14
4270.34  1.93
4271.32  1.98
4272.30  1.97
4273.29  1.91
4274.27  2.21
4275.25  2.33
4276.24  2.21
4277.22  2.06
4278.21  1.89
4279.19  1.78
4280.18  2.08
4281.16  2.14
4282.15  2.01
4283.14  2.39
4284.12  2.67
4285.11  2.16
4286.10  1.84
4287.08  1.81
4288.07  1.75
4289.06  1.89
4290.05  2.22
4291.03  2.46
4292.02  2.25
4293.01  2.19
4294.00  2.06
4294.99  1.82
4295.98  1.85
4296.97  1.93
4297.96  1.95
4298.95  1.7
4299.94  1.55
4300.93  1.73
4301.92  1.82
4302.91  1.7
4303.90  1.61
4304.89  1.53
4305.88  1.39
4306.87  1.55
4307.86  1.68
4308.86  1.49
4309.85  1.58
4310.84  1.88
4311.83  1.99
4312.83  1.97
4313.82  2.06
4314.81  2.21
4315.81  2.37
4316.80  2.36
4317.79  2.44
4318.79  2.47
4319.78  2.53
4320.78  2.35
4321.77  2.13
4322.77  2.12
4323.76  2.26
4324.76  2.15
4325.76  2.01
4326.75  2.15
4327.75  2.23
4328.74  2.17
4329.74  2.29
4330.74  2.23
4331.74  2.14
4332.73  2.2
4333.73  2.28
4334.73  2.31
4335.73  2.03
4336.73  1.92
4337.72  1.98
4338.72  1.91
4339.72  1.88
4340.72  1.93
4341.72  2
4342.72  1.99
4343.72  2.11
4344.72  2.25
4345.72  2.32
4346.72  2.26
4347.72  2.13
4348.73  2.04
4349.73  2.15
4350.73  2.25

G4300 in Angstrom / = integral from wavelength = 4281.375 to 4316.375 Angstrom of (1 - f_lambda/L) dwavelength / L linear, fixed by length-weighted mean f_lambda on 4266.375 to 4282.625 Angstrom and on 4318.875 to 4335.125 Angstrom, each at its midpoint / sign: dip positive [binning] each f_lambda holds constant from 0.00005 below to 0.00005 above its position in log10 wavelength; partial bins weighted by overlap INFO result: 3.3 Angstrom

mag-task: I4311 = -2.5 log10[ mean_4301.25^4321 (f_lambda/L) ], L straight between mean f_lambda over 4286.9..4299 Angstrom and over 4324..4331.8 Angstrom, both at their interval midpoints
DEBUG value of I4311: 0.08 mag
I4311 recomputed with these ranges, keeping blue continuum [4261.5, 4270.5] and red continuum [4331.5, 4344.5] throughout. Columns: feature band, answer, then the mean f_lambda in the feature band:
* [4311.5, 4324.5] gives -0.09 mag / 2.25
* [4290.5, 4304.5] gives 0.10 mag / 1.9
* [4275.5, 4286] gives -0.02 mag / 2.13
